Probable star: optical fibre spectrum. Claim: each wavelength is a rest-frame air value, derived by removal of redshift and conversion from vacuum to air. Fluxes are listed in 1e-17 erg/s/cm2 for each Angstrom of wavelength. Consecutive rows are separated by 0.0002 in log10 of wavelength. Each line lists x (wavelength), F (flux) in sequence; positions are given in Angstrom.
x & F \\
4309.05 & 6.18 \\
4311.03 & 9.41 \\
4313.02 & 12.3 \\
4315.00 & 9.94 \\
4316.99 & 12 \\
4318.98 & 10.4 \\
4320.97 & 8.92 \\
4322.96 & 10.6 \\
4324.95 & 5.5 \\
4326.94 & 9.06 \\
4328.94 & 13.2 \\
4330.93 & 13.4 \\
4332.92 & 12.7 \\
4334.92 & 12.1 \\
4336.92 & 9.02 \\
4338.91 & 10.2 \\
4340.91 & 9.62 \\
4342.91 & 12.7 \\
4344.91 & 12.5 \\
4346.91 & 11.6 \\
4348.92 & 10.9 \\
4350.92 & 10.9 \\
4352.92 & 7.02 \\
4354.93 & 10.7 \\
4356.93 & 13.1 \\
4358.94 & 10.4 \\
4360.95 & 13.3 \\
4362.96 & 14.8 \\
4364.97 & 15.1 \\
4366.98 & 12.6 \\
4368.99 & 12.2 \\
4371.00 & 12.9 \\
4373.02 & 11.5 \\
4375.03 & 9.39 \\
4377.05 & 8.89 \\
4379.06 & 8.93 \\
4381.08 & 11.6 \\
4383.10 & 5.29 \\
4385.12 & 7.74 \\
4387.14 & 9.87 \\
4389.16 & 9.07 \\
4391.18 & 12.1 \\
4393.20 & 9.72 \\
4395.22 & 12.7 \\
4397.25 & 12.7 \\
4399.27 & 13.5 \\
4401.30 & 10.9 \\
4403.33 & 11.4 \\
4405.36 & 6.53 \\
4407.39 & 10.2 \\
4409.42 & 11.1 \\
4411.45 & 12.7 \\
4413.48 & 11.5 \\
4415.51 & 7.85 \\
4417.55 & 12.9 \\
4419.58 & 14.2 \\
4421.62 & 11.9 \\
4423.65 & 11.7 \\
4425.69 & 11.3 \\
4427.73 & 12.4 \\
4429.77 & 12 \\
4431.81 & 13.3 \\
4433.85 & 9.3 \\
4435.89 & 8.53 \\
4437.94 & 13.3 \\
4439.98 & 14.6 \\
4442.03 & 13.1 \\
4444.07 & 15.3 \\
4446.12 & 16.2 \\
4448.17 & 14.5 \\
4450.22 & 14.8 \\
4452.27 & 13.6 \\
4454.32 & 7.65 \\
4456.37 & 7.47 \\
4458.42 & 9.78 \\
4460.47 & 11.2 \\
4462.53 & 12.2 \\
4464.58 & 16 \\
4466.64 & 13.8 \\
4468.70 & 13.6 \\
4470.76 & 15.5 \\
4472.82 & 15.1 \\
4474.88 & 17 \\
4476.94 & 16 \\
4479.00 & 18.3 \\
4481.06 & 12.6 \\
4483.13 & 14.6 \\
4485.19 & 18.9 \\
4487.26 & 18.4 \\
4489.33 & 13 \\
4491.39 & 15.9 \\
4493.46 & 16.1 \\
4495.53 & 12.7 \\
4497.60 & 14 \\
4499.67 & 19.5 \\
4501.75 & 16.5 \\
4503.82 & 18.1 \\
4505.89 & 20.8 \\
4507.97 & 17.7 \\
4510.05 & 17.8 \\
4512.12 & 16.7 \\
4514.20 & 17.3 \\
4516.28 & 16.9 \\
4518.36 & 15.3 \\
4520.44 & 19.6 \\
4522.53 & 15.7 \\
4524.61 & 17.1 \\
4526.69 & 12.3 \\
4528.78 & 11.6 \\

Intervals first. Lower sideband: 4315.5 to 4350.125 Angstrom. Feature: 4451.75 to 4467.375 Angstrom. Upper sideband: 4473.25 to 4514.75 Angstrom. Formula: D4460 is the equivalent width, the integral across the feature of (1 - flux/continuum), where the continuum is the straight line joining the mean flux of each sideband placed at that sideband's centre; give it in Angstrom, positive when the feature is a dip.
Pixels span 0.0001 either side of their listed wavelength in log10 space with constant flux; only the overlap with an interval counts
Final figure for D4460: 4.1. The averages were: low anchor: 10.8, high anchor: 16.6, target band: 11.4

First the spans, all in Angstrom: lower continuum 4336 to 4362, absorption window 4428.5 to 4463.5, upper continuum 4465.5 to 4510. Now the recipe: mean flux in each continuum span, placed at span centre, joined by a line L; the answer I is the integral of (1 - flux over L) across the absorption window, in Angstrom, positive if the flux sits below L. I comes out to 5.7 Angstrom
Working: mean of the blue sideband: 10.9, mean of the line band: 12.2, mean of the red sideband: 16.1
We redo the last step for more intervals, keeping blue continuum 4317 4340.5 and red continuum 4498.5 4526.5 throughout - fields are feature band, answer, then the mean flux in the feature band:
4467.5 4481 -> 0.3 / 15.7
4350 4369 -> -0.5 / 12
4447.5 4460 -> 3.3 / 11.2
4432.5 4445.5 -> 1.9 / 12.5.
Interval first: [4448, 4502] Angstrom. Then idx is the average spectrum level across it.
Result 14.4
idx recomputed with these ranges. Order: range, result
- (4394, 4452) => 12.2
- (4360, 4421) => 11.1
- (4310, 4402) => 10.9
